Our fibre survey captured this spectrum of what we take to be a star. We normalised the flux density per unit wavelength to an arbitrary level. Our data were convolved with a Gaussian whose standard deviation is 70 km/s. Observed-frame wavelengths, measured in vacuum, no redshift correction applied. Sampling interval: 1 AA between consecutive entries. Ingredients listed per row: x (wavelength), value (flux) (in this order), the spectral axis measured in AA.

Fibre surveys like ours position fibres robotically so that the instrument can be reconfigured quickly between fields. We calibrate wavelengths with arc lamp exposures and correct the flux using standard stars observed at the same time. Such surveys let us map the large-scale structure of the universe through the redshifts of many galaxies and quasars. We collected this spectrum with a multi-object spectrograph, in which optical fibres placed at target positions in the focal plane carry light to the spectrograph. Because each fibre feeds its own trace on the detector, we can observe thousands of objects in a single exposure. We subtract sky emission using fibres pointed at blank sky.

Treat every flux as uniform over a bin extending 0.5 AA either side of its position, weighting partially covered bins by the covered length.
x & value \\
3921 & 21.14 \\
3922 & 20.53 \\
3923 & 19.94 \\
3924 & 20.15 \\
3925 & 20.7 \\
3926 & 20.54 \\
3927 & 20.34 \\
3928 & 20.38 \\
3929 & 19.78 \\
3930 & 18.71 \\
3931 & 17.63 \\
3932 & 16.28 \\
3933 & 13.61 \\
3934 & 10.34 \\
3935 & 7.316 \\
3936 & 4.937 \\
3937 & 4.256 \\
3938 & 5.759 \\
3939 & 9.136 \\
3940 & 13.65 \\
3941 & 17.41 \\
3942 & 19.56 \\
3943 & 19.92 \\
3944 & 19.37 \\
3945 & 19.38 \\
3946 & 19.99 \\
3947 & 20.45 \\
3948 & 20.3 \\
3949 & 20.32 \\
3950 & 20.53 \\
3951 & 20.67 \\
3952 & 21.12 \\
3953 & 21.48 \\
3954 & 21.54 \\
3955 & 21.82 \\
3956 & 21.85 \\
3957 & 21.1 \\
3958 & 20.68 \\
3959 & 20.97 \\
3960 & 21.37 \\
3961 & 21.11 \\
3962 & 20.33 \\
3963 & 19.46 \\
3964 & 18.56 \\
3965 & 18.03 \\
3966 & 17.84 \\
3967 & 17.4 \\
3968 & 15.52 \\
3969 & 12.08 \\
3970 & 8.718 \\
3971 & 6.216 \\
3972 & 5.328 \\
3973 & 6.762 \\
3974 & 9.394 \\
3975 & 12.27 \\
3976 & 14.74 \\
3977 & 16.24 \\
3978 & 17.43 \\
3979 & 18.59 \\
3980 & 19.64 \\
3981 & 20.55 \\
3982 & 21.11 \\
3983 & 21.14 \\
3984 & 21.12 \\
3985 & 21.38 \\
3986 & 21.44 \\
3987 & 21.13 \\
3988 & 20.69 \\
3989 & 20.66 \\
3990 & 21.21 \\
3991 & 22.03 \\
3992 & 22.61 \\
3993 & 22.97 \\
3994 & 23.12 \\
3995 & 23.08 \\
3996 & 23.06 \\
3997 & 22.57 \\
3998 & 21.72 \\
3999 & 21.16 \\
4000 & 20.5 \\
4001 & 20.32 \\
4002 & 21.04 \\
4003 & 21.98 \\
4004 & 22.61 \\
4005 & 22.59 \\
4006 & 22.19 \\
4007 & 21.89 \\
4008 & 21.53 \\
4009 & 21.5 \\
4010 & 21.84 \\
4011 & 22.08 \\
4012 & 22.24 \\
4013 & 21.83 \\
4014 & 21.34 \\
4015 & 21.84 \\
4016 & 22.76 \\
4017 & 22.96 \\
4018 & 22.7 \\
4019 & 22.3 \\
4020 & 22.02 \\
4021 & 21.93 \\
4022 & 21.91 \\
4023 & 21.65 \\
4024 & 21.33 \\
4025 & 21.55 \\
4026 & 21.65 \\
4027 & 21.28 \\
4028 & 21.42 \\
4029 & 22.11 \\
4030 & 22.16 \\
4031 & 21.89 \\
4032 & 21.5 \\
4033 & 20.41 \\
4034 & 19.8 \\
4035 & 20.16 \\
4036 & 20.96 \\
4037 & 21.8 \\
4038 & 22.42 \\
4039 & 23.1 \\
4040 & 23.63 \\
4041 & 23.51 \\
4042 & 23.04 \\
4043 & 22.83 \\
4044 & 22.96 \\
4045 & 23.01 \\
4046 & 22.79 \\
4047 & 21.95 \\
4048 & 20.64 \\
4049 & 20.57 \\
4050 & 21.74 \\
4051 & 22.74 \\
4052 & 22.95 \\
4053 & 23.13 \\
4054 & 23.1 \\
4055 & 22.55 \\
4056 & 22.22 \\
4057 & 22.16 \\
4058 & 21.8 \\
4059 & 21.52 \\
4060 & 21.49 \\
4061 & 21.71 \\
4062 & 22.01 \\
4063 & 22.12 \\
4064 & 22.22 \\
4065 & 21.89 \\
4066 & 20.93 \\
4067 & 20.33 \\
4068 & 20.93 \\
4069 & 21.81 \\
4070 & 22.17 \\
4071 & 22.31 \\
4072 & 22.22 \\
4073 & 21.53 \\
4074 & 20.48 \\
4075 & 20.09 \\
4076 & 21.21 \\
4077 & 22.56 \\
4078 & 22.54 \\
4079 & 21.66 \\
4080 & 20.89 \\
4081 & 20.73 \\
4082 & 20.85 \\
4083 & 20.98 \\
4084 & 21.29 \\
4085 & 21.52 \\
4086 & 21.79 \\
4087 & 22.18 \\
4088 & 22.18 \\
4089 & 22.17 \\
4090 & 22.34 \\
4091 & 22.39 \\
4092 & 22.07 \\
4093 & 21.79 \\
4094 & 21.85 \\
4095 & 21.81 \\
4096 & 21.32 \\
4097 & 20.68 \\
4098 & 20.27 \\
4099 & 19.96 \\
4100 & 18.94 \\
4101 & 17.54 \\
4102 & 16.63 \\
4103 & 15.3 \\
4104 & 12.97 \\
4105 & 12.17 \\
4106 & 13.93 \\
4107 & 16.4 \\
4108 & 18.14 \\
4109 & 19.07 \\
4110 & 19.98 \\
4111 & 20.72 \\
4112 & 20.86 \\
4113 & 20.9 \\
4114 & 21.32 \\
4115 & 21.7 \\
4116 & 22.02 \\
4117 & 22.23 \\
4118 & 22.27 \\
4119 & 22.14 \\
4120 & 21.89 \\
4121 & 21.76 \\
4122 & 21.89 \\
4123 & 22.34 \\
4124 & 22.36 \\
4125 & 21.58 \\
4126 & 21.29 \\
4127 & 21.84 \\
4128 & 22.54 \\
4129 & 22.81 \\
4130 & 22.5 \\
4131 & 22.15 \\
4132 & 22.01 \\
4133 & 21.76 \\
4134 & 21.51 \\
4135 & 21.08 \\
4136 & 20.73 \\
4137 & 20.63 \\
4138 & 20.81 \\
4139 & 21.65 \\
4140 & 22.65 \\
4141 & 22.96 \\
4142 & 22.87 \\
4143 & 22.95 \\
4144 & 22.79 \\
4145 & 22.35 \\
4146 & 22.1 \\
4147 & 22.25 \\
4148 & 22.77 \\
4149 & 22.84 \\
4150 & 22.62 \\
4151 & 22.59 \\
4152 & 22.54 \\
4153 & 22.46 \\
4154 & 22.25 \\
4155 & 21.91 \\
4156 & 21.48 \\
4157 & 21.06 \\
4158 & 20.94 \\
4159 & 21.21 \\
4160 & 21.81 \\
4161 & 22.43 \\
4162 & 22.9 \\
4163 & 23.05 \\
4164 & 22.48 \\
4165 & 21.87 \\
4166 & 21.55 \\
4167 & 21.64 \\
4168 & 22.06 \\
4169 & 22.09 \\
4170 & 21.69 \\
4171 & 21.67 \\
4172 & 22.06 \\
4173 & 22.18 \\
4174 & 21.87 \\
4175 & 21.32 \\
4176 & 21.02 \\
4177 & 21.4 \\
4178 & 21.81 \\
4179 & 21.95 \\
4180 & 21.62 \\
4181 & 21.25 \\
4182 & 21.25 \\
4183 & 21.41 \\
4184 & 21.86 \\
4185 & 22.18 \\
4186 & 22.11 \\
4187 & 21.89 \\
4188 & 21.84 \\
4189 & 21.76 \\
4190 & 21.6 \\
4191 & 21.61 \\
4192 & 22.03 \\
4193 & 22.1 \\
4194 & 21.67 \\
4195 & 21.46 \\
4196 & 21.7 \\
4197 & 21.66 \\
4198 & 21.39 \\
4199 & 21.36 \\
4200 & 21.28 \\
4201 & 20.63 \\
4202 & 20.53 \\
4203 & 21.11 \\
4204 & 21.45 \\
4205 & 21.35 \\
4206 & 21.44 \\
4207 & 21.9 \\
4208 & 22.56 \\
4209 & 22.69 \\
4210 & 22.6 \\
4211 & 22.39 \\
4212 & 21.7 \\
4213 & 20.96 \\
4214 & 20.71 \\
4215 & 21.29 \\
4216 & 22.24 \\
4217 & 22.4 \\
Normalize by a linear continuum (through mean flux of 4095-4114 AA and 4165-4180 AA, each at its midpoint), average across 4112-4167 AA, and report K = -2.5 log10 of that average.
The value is -0.10 mag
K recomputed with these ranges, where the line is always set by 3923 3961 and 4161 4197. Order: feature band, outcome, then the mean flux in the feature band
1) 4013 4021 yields -0.168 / 22.2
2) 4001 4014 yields -0.160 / 21.9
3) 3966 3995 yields 0.068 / 17.3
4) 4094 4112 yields 0.131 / 18.2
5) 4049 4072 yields -0.114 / 22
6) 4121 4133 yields -0.058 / 22.1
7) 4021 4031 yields -0.134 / 21.7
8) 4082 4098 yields -0.072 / 21.7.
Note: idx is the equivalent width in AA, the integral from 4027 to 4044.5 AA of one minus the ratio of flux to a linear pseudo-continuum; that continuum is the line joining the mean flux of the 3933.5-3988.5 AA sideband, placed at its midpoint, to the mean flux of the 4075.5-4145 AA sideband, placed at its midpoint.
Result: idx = -2.83 AA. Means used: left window 16.9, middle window 22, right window 20.9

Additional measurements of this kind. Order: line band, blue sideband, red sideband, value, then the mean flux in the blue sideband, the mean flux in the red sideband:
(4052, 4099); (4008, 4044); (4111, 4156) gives 0.61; 21.9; 22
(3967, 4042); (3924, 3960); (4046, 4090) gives -1.74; 17.6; 21.7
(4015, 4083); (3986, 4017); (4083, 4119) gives -2.85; 21.9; 20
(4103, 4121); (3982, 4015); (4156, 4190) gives 2.06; 21.8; 21.8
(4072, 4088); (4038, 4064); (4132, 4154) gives 0.64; 22.4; 22.1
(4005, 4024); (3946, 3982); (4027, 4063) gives -1.58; 17.5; 22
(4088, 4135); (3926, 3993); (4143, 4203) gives 0.15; 17.4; 21.9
